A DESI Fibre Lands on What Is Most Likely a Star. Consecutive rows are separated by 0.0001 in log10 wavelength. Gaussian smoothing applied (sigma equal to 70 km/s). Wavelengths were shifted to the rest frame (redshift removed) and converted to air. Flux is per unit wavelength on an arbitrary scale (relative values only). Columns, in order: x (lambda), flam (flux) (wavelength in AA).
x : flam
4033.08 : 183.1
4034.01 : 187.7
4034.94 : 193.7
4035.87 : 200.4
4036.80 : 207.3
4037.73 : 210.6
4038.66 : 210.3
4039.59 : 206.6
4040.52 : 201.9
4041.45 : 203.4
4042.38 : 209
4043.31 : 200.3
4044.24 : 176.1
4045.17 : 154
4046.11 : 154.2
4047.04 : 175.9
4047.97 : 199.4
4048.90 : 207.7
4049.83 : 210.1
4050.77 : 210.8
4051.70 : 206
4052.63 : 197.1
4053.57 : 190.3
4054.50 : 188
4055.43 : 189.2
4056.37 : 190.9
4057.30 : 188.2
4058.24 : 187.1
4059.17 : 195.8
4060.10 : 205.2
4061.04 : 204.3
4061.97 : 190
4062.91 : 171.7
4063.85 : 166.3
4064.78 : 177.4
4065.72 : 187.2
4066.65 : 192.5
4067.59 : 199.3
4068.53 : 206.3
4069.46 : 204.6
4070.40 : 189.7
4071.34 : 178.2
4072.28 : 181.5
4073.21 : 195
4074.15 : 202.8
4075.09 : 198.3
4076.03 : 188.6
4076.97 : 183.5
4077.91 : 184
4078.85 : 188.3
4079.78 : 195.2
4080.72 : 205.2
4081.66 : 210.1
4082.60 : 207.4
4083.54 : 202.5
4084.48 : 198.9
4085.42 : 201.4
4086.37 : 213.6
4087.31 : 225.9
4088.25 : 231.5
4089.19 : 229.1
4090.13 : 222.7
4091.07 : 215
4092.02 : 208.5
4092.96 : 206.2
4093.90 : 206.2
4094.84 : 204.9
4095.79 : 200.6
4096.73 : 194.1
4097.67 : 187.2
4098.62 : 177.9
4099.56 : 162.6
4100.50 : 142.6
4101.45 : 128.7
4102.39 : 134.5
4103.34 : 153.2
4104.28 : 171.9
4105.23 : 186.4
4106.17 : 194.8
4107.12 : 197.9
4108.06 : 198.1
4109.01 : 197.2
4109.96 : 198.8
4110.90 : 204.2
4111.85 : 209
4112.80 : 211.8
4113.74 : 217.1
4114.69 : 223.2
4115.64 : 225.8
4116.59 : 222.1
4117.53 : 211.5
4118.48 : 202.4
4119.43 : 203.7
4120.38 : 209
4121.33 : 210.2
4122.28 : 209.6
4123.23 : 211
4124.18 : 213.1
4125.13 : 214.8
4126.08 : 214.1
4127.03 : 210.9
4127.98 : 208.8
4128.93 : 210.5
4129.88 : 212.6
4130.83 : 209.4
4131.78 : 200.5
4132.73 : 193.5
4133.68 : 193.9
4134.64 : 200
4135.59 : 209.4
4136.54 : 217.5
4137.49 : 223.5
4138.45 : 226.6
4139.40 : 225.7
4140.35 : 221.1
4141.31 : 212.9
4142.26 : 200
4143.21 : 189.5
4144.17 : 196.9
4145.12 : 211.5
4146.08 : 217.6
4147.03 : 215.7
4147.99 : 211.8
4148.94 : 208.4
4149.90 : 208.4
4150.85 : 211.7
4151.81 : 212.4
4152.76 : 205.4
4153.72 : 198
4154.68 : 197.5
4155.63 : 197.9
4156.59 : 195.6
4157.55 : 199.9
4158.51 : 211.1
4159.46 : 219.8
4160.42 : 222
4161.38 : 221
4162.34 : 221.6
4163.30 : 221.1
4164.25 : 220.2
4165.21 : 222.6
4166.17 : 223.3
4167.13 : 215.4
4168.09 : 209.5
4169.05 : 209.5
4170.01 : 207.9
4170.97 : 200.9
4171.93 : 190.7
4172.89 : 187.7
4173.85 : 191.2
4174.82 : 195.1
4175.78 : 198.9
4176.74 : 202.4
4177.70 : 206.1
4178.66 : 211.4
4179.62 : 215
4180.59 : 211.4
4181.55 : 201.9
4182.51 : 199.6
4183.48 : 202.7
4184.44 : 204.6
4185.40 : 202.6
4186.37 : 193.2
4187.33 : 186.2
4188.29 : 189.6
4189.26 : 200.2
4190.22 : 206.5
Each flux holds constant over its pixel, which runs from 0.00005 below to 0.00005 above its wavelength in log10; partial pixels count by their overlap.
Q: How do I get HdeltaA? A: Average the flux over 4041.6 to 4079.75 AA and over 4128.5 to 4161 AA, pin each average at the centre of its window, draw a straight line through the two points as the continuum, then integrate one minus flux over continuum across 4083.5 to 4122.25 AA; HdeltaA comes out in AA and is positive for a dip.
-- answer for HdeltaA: 0.19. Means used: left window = 191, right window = 209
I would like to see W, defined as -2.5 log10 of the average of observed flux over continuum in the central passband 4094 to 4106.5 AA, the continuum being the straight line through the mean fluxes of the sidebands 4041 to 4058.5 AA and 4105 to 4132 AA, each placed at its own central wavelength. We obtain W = 0.18 mag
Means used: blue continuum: 191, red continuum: 209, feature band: 173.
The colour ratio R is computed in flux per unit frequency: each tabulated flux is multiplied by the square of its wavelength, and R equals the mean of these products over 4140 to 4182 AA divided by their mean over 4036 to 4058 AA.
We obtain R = 1.1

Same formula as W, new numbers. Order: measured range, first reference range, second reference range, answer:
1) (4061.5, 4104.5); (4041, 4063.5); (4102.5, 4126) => 0.03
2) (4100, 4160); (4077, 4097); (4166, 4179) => 0.01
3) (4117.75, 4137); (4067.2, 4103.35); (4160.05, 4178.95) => -0.03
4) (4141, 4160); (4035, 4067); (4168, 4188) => -0.04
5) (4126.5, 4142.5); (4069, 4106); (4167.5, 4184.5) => -0.07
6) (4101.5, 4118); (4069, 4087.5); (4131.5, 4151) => 0.04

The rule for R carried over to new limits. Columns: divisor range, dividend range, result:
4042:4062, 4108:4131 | 1.13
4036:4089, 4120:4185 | 1.11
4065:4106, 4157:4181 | 1.13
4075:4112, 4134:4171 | 1.12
